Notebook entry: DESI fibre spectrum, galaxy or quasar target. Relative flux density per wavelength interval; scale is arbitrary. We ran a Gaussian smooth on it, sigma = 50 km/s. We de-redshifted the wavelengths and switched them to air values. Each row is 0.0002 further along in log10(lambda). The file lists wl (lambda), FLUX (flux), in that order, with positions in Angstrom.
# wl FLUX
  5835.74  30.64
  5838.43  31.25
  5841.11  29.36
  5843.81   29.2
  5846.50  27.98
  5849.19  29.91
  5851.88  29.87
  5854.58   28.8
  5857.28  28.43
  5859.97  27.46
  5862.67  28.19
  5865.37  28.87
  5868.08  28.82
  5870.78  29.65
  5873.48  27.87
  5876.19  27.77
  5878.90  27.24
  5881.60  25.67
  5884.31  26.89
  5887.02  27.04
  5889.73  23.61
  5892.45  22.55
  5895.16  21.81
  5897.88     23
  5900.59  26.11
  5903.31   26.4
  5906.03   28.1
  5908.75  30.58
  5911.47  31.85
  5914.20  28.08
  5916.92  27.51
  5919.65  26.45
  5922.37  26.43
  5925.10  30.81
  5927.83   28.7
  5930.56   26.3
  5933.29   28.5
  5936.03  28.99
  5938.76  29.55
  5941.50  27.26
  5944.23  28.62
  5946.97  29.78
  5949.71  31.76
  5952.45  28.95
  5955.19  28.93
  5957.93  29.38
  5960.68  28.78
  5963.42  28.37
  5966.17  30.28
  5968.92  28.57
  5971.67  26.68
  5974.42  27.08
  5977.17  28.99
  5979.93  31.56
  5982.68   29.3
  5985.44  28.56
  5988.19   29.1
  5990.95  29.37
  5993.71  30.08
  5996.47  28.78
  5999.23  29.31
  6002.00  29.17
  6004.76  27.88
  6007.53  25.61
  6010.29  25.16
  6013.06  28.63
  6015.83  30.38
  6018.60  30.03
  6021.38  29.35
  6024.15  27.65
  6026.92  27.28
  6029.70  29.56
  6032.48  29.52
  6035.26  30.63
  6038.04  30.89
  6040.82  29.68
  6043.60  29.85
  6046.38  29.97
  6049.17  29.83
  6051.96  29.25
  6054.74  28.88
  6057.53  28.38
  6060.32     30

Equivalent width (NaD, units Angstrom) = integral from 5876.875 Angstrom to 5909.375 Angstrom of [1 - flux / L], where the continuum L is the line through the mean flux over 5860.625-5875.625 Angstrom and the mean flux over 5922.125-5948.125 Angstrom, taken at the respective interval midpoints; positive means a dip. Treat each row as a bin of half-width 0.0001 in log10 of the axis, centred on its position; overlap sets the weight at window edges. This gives 3.28 Angstrom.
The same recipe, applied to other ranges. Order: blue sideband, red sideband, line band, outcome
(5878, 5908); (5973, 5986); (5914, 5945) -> -1.30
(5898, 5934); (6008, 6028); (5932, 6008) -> -2.22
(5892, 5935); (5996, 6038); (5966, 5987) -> -0.53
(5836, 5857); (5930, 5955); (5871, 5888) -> 1.19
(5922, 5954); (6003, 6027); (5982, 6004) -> -0.68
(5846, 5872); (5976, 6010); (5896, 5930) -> 1.33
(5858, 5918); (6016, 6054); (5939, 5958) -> -0.80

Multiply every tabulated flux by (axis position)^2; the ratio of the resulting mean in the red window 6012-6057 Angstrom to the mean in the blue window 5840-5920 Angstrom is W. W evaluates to 1.13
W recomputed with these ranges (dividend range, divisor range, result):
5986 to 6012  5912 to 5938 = 1.03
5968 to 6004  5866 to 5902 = 1.15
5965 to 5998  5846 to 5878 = 1.06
